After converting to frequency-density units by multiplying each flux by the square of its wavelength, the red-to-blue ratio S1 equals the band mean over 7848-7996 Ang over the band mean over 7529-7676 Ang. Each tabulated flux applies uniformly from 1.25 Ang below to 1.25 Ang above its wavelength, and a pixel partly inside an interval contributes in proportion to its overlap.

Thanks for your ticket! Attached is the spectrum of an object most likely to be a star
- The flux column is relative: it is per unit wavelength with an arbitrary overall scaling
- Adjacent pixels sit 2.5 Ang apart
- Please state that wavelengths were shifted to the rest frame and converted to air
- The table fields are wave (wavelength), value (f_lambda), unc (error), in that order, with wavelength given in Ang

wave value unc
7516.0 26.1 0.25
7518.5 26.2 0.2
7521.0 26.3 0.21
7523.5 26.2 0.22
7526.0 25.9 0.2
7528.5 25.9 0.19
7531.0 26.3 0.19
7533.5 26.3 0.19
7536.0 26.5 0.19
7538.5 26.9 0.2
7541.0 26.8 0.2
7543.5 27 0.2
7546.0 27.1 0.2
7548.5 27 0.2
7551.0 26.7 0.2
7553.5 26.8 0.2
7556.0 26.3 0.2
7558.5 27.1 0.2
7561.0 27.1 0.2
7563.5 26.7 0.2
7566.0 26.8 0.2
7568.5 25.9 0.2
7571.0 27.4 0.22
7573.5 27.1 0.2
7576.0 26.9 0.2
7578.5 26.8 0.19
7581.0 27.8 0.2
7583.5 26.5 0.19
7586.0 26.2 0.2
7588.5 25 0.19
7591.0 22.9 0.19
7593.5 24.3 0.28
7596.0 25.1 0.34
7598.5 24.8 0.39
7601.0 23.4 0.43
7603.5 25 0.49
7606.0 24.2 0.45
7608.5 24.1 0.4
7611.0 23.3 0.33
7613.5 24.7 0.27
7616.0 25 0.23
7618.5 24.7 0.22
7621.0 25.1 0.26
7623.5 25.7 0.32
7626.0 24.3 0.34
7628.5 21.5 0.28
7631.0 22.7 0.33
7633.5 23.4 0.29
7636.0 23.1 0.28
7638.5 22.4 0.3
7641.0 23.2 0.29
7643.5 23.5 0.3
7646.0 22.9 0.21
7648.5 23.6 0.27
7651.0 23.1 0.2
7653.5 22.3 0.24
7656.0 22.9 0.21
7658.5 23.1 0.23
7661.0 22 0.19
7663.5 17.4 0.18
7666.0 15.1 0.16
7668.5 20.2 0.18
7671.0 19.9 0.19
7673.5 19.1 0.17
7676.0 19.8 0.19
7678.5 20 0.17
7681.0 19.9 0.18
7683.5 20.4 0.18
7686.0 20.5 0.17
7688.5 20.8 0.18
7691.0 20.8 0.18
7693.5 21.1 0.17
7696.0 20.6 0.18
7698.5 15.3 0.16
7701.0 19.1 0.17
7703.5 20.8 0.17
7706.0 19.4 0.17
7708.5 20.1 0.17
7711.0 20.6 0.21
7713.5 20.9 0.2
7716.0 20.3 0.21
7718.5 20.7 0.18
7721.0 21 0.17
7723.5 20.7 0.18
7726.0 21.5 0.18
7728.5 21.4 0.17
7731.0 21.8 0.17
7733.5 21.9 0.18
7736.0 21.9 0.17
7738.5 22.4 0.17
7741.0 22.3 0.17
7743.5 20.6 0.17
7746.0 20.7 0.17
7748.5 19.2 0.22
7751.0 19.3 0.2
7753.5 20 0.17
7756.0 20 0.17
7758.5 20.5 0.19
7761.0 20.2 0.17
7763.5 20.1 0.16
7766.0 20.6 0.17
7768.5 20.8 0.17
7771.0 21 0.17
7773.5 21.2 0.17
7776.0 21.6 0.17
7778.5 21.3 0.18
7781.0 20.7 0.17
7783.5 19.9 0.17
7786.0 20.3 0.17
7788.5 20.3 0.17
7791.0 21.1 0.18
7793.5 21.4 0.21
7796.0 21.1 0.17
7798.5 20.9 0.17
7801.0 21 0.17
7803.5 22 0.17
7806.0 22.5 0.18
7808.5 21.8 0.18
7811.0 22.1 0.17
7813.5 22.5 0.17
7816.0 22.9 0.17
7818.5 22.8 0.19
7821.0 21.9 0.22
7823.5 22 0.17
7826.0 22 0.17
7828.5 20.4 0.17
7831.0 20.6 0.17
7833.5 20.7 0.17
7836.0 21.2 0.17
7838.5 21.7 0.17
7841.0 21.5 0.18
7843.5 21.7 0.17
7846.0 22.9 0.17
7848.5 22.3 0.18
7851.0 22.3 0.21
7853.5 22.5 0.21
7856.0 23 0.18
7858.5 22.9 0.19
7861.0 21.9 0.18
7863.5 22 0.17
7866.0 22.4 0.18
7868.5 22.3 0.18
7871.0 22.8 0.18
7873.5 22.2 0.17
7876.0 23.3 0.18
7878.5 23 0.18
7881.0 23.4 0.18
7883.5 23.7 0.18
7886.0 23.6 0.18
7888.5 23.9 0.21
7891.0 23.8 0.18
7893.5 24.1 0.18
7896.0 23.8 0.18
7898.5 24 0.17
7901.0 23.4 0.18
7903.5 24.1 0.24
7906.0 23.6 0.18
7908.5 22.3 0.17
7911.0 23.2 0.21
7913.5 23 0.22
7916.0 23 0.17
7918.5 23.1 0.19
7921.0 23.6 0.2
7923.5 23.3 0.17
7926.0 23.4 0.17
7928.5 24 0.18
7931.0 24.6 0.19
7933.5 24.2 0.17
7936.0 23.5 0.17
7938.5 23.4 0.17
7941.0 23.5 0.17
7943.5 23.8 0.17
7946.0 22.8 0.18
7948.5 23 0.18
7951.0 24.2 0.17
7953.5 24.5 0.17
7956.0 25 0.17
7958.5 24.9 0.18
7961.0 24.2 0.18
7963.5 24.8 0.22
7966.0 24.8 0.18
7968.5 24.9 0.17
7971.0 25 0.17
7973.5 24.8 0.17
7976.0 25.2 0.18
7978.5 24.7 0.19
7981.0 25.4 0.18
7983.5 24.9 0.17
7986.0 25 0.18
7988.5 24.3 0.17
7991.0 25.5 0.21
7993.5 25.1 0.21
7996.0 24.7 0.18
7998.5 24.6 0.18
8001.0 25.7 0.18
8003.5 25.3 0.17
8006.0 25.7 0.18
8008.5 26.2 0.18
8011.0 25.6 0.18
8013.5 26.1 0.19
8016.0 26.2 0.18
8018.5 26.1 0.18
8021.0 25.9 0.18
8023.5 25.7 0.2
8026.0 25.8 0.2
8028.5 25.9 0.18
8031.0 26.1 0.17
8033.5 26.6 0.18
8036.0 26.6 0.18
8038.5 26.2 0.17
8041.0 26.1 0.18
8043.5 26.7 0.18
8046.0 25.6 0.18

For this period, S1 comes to 1.1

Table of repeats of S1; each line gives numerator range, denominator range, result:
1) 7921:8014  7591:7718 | 1.22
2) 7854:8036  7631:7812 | 1.23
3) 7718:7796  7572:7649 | 0.88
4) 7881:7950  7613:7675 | 1.13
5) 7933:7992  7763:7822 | 1.20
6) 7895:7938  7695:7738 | 1.21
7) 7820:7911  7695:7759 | 1.14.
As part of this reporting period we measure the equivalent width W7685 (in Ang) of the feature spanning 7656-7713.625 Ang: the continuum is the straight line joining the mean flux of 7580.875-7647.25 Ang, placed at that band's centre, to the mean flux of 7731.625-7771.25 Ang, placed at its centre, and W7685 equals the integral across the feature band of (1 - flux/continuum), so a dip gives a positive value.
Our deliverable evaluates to 6.4 Ang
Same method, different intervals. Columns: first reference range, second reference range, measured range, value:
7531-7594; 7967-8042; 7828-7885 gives 8.0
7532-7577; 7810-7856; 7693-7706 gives 2.7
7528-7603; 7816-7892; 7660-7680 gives 4.6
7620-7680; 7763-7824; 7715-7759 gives 1.4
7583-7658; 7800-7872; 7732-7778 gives 3.9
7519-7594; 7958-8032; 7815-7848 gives 5.1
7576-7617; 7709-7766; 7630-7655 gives 0.6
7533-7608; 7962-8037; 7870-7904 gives 2.8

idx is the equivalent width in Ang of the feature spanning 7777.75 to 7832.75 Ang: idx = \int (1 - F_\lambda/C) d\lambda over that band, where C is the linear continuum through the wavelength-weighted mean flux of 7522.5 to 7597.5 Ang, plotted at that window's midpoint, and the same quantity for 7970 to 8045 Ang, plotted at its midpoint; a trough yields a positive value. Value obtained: 9.58 Ang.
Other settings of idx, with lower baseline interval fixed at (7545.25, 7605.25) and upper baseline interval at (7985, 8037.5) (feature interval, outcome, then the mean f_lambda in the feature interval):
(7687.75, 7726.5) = 8.60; 20.2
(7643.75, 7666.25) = 3.68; 21.8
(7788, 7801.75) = 2.59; 21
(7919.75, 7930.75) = 0.89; 23.7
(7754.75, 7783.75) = 5.84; 20.7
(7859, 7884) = 3.02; 22.7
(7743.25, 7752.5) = 2.15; 19.9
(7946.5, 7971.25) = 1.20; 24.5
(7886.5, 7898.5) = 0.88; 23.9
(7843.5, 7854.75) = 1.48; 22.4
